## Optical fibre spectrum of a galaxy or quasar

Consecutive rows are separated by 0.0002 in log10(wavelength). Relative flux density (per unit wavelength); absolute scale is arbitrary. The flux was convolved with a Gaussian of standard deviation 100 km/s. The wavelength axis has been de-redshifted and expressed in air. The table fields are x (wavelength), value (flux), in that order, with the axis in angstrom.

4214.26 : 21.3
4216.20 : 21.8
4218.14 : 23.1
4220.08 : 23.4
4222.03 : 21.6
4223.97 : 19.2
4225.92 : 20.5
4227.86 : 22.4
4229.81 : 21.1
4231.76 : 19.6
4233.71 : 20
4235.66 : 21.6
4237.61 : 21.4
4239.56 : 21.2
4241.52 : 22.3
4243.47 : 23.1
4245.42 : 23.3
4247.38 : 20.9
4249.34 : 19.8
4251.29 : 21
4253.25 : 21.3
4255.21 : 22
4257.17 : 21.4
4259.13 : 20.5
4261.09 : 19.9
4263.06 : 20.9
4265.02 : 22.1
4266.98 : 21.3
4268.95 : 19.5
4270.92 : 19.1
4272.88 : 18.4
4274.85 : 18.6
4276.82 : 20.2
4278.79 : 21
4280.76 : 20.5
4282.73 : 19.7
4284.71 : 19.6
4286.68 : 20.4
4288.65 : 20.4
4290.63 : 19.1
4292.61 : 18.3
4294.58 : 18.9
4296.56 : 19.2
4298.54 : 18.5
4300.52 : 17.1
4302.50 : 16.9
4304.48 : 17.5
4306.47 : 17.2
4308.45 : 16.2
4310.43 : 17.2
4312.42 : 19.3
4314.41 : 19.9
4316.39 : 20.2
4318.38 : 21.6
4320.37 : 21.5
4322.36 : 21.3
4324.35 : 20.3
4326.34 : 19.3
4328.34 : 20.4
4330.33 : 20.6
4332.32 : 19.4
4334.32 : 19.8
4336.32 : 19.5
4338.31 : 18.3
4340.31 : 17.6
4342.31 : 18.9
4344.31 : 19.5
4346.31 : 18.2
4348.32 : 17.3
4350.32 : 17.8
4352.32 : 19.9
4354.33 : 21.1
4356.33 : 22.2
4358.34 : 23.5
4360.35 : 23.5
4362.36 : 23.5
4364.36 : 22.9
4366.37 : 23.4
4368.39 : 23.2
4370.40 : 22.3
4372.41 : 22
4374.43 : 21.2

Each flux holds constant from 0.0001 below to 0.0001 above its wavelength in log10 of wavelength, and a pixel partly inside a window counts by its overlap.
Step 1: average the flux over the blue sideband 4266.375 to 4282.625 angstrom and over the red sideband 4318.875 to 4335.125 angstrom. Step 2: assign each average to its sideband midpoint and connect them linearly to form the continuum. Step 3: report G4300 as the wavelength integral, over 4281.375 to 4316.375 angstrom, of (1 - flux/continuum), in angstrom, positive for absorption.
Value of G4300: 2.5 angstrom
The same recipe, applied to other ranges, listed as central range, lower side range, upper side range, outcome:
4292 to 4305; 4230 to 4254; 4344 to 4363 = 1.8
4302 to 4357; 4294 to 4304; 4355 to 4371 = 3.1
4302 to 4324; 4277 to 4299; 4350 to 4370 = 1.6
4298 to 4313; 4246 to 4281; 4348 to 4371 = 2.6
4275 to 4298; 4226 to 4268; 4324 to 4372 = 1.4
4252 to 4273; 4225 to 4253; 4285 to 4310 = -0.6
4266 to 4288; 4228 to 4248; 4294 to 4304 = -0.6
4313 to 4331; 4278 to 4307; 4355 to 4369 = 0.2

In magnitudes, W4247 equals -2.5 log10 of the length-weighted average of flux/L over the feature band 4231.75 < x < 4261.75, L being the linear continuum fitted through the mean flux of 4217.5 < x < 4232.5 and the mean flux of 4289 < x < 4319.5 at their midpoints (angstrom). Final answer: -0.04 mag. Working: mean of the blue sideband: 21.4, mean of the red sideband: 18.5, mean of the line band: 21.3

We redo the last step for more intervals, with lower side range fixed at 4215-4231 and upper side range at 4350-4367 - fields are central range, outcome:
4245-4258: 0.021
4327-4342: 0.141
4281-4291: 0.100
